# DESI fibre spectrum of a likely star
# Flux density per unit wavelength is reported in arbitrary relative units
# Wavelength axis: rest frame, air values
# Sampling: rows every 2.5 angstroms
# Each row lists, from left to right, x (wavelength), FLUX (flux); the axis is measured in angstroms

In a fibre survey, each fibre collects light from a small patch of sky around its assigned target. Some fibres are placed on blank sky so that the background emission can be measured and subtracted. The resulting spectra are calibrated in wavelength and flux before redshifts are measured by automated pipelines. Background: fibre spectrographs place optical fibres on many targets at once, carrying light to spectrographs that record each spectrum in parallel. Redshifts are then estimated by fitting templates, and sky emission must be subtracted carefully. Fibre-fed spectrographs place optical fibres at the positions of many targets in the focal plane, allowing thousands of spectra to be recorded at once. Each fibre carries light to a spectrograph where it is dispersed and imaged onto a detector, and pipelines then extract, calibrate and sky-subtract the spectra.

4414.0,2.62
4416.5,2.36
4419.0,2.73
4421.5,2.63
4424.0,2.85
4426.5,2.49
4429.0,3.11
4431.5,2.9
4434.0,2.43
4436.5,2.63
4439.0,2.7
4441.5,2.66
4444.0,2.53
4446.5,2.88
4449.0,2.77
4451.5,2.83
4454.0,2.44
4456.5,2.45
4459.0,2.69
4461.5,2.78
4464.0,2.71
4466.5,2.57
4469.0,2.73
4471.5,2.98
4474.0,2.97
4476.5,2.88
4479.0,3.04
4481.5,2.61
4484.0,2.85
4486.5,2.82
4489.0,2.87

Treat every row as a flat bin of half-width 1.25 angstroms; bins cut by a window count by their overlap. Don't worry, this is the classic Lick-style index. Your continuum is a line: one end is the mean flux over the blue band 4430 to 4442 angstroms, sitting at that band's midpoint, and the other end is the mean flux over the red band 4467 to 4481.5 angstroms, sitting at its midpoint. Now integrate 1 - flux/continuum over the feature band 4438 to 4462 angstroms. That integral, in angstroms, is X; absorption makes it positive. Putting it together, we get 0.7 angstroms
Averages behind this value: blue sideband 2.67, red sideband 2.88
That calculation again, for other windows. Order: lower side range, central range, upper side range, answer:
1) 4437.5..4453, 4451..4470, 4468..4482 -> 1.11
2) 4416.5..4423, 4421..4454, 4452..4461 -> -1.46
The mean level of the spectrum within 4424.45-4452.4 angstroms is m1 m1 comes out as 2.72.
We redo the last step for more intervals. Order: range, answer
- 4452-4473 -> 2.68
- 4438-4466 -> 2.67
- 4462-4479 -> 2.82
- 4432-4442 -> 2.62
